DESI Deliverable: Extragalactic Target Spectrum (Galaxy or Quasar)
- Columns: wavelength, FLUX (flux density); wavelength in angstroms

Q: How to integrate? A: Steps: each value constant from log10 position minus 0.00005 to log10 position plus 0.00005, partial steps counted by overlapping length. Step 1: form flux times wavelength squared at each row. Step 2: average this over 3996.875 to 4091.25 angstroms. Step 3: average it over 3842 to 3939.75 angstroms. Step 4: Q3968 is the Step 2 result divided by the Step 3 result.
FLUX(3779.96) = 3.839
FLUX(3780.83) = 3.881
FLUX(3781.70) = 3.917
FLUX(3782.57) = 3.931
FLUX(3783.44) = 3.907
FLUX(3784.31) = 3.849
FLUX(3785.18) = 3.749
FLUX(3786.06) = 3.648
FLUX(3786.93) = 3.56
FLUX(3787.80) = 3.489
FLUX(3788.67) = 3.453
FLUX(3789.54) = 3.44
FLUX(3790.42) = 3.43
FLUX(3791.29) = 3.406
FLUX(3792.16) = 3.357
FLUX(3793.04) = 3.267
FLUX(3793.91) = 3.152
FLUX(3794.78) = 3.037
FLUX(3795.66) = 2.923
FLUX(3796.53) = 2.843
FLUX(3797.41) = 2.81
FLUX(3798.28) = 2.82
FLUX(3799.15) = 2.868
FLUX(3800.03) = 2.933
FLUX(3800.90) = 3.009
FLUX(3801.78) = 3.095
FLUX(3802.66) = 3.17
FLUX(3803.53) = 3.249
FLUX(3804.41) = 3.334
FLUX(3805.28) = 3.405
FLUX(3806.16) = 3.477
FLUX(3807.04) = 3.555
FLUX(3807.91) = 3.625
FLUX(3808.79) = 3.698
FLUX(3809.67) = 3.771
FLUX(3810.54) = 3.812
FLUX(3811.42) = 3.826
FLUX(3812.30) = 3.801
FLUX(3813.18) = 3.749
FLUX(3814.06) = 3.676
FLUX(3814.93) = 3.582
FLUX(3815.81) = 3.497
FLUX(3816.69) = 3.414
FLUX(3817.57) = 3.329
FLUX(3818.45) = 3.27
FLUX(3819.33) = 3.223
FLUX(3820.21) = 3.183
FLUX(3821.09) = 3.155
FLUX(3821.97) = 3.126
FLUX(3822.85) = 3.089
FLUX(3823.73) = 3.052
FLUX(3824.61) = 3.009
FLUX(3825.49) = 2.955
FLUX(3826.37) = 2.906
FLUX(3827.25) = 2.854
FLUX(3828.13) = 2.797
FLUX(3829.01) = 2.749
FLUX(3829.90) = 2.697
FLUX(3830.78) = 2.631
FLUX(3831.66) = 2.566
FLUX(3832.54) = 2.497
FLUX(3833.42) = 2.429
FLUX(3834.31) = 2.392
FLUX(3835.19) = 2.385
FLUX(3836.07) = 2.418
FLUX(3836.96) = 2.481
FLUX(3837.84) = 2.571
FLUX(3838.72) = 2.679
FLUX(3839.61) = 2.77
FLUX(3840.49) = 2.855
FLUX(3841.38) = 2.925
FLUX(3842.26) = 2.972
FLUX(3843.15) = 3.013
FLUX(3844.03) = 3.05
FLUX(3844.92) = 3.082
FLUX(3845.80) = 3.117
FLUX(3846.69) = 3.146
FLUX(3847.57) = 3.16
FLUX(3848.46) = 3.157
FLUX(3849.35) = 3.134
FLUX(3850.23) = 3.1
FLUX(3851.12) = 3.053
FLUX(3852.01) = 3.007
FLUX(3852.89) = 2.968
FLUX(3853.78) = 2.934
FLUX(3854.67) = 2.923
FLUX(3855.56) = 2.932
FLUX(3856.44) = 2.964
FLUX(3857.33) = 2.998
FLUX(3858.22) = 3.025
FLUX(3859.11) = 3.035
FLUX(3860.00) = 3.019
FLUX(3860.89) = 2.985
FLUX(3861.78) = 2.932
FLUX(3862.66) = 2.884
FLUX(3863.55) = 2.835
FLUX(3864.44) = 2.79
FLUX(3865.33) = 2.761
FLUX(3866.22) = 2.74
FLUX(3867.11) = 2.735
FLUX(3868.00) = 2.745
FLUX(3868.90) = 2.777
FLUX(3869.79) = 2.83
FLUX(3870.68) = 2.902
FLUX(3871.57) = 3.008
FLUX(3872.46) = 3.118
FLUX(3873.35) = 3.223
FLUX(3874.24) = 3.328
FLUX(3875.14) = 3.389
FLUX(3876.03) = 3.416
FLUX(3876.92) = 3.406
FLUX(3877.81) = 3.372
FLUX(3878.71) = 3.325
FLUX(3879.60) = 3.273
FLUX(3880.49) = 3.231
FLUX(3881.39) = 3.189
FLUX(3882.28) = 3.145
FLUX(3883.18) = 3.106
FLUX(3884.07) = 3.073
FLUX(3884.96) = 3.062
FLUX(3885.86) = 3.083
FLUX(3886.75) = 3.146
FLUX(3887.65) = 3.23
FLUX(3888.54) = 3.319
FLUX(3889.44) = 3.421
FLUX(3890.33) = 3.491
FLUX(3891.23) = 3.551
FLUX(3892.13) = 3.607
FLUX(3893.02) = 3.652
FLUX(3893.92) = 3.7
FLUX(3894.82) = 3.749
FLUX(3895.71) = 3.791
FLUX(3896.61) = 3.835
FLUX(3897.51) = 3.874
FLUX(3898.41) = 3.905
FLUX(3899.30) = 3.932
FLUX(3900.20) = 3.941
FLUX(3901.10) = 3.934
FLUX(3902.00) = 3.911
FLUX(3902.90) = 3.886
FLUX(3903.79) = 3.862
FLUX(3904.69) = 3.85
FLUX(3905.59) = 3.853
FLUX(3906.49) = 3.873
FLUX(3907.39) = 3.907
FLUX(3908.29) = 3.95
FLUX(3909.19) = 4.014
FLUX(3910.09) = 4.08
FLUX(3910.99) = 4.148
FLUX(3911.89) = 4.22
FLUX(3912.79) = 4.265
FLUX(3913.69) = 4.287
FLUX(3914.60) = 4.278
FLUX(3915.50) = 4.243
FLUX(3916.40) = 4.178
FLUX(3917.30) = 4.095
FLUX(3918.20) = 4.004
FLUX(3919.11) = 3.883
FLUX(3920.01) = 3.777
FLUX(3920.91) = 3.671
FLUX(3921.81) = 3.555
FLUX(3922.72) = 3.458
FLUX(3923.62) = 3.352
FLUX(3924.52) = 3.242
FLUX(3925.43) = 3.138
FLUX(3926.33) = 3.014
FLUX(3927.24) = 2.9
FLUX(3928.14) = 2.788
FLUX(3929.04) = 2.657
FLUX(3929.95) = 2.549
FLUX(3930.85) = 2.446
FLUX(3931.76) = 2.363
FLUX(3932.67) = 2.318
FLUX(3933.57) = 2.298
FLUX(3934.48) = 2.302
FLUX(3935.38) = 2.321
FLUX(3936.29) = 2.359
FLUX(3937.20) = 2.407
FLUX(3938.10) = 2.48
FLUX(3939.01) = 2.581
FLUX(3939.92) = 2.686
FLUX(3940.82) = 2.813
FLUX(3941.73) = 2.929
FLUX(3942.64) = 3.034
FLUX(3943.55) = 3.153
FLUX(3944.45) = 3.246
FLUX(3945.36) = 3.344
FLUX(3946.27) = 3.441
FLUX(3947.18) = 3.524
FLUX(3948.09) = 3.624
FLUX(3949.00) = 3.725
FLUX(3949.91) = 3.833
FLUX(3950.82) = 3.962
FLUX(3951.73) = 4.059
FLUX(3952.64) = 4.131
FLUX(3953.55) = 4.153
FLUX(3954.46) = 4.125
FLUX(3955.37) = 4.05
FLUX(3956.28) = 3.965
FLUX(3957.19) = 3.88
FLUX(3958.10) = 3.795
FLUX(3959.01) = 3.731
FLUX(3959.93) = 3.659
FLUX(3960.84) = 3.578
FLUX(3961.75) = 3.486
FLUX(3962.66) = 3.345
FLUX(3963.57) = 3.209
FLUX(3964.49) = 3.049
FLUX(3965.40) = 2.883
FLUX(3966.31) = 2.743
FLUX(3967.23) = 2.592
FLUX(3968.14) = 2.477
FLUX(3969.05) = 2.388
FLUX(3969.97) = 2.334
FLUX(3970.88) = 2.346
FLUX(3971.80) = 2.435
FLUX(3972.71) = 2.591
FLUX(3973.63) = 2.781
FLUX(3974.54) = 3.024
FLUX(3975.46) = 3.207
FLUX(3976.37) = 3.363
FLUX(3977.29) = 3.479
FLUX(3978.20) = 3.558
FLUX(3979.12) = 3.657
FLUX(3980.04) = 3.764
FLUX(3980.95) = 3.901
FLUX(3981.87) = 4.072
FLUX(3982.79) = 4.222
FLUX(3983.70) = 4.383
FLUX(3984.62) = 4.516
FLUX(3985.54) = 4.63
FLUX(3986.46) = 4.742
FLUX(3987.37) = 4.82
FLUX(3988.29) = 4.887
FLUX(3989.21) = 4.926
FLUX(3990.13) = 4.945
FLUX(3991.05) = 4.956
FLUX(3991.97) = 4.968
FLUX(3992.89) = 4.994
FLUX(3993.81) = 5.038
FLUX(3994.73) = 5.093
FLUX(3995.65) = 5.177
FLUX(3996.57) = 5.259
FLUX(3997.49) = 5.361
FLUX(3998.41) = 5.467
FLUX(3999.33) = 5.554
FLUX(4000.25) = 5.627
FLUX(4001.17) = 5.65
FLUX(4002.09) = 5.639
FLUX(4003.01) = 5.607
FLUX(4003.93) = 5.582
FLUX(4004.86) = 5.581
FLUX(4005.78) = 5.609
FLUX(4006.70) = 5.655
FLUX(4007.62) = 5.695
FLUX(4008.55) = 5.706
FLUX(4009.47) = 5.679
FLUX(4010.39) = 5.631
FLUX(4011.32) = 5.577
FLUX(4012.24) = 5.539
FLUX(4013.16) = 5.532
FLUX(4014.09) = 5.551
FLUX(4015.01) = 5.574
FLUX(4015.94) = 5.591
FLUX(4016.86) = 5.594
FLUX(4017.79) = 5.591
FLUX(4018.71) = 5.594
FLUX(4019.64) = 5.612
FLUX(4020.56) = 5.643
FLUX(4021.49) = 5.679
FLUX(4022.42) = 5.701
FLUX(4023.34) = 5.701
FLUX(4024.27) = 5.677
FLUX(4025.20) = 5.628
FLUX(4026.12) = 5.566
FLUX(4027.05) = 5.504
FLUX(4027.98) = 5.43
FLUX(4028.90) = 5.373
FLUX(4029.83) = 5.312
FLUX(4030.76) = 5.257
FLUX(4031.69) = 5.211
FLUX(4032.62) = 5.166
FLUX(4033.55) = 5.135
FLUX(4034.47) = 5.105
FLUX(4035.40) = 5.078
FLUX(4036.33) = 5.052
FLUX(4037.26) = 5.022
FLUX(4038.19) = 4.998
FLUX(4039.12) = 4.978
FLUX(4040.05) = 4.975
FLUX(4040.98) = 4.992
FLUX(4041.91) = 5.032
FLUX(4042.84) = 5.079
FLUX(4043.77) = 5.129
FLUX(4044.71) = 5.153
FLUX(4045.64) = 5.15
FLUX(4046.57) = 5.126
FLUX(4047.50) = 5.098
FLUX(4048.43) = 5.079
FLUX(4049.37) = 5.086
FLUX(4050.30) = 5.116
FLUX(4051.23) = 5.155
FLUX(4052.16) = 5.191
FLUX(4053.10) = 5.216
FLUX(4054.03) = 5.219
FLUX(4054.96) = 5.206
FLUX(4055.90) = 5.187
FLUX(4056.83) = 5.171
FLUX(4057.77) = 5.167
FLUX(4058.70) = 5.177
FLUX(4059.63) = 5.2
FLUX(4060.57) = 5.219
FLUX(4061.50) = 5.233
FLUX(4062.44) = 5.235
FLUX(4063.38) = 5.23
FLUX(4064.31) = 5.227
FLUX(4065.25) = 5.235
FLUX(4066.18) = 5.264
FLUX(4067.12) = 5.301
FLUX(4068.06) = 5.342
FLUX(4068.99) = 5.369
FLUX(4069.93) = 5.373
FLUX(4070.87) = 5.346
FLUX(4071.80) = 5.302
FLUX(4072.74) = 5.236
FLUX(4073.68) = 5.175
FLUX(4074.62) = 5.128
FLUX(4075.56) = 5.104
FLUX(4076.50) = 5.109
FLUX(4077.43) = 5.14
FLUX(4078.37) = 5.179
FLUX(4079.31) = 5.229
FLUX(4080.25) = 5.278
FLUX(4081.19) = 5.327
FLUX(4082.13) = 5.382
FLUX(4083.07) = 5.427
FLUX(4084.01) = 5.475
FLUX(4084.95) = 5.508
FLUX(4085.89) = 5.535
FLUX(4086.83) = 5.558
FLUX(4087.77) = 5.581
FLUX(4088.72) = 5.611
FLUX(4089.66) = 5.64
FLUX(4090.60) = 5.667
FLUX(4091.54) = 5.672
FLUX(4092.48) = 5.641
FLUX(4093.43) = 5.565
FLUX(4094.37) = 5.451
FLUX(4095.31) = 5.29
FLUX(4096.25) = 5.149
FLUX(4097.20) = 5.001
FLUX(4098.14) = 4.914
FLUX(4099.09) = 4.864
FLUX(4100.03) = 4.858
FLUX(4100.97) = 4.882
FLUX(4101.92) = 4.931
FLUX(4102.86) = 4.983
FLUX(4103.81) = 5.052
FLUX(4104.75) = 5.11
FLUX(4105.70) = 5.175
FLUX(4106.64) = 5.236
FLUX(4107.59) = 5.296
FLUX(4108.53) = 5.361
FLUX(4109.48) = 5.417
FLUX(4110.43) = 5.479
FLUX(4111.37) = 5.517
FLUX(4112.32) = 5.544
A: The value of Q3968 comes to 1.76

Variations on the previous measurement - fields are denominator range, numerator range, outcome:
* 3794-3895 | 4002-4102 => 1.91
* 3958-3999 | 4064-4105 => 1.44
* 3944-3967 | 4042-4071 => 1.51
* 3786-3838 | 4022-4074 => 1.87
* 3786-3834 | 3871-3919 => 1.19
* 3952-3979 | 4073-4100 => 1.74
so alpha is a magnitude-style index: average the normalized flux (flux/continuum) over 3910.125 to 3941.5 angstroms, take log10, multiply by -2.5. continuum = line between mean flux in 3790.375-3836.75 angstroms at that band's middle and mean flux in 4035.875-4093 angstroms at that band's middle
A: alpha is 0.25 mag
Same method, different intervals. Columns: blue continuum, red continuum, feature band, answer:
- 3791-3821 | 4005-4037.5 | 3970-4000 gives 0.21 mag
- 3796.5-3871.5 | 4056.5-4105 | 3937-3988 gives 0.22 mag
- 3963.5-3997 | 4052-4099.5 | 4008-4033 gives -0.24 mag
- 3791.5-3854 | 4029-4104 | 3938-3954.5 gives 0.22 mag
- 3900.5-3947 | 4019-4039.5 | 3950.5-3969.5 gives 0.16 mag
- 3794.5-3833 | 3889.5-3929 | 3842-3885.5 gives 0.15 mag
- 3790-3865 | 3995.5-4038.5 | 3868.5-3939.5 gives 0.18 mag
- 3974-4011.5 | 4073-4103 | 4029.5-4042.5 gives -0.01 mag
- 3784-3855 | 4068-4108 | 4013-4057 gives -0.10 mag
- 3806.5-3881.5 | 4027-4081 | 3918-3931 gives 0.19 mag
